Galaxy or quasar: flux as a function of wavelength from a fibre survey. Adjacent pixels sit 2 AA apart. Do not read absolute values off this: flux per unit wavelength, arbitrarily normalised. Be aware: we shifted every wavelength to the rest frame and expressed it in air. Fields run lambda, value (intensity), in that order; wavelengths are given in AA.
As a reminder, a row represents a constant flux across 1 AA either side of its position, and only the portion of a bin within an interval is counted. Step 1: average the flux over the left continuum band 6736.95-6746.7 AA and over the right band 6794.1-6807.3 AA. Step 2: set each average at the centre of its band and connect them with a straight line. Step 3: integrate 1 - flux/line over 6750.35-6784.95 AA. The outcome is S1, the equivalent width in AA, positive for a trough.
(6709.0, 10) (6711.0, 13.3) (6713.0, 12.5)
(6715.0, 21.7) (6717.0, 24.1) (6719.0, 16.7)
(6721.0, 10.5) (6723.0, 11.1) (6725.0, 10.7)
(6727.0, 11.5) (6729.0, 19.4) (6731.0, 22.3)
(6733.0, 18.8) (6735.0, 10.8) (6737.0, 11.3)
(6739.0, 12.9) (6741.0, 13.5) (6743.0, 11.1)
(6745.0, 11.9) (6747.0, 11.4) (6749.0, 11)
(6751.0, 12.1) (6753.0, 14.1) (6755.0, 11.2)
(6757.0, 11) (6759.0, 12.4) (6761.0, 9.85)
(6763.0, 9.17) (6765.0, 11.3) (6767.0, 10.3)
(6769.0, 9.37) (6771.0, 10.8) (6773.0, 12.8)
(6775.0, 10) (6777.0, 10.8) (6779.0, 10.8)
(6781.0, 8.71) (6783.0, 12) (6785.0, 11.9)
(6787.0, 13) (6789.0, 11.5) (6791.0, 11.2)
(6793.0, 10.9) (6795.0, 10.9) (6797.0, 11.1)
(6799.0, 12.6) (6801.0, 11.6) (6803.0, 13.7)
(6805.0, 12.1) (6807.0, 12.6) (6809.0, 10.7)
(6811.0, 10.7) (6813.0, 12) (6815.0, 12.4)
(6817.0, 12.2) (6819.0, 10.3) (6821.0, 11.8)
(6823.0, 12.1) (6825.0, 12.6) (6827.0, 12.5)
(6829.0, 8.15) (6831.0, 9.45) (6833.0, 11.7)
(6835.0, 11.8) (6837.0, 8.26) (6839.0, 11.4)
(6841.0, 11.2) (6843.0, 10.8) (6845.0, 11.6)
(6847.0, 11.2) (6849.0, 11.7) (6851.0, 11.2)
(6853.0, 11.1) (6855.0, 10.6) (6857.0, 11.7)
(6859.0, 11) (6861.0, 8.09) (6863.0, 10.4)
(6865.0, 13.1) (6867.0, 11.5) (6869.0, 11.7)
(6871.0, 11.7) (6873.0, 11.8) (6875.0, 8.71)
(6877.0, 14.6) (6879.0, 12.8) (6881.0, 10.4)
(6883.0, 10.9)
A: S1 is 3.2 AA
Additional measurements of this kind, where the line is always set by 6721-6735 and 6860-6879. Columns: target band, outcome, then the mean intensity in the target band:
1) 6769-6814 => 6.4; 11.4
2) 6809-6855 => 4.3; 11.2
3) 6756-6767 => 2.6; 10.7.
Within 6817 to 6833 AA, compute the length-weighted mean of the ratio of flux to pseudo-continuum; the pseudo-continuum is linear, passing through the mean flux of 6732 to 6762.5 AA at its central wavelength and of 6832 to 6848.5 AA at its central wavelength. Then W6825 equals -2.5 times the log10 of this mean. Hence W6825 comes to 0.01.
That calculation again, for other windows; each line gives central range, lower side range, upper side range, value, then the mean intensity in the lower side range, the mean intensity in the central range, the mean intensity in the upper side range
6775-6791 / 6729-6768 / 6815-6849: 0.08 mag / 12.6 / 11.2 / 11.1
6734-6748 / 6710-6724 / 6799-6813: 0.23 mag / 15.7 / 11.8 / 12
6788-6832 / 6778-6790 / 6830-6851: -0.04 mag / 11.3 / 11.5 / 10.9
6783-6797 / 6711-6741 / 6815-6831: 0.10 mag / 15.2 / 11.6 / 11.3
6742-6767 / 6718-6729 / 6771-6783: 0.03 mag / 12.8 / 11.3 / 10.8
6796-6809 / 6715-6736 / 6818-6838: 0.00 mag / 15.9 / 12.2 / 10.9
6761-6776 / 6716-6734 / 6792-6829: 0.30 mag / 16.1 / 10.5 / 11.7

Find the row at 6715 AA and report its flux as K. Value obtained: 21.7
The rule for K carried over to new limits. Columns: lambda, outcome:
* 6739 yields 12.9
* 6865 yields 13.1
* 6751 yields 12.1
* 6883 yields 10.9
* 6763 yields 9.17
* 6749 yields 11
